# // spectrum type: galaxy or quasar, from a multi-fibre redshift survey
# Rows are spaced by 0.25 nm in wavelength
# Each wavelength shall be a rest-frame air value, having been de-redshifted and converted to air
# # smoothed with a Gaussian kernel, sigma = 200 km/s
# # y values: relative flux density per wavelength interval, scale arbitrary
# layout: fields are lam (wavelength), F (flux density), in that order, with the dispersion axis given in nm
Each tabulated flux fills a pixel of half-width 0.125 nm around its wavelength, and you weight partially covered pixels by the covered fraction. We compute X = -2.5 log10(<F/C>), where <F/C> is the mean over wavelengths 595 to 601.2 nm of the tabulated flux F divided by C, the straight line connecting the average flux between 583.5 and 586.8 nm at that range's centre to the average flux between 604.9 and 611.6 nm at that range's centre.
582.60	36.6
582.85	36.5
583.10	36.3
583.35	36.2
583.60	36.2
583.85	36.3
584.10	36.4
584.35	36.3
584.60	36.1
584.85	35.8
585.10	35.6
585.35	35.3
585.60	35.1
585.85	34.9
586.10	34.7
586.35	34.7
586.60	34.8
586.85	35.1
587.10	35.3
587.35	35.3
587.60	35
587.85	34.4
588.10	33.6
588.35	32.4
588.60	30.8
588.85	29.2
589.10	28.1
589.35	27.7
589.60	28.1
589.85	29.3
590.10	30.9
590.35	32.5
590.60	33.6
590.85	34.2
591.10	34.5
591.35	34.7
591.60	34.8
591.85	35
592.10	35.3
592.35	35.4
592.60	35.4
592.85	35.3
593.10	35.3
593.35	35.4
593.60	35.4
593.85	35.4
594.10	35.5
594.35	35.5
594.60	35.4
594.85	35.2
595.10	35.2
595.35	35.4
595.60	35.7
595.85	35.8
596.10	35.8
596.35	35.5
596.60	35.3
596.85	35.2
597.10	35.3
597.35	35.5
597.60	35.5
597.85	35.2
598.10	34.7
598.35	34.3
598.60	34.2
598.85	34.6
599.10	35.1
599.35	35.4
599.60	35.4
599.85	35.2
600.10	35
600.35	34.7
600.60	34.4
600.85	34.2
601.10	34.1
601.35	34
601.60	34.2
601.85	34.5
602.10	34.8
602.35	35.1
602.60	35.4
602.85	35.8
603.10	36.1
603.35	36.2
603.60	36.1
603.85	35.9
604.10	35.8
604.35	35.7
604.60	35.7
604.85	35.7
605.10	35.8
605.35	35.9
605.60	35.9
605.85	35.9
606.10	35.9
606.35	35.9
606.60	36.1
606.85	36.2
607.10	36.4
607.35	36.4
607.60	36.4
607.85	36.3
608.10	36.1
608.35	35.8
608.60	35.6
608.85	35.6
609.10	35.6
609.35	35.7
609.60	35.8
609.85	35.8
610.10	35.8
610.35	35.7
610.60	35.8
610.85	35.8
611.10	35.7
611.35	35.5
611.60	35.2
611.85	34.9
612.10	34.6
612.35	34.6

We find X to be 0.020 mag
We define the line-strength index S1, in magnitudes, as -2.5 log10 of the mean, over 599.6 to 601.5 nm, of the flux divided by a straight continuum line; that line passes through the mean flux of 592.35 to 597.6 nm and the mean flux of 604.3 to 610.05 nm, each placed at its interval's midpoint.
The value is 0.03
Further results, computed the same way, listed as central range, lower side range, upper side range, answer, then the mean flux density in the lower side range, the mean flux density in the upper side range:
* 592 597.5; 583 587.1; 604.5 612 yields 0.01 mag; 35.6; 35.8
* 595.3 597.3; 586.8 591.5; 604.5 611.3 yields -0.06 mag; 32.3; 35.9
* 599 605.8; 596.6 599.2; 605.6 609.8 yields 0.01 mag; 35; 36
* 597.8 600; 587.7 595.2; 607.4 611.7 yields -0.01 mag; 33.4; 35.8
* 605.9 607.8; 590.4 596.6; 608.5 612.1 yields -0.02 mag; 35.2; 35.6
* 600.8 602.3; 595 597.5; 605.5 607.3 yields 0.04 mag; 35.5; 36.1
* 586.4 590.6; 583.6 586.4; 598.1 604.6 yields 0.11 mag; 35.6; 35.1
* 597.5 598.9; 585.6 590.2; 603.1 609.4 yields -0.01 mag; 32.5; 35.9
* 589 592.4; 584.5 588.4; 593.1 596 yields 0.09 mag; 34.9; 35.4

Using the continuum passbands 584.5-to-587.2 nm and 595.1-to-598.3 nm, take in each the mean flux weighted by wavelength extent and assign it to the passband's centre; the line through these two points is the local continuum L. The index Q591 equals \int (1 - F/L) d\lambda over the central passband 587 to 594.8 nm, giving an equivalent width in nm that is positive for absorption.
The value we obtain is 0.39 nm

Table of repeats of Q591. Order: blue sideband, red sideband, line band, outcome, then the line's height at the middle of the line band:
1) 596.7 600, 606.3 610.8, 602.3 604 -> -0.02 nm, 35.5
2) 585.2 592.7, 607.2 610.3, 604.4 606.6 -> -0.02 nm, 35.5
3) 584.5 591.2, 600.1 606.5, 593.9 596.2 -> -0.09 nm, 34.2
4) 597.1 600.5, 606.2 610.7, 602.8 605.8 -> -0.03 nm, 35.5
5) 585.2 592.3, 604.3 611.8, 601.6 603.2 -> 0.00 nm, 35.1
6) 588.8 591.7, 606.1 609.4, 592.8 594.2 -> -0.13 nm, 32.3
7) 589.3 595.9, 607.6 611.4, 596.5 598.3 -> -0.03 nm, 34.7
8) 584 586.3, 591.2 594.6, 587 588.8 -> 0.09 nm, 35.4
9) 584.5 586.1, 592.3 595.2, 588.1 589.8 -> 0.27 nm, 35.4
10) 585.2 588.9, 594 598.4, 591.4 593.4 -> -0.02 nm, 34.9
